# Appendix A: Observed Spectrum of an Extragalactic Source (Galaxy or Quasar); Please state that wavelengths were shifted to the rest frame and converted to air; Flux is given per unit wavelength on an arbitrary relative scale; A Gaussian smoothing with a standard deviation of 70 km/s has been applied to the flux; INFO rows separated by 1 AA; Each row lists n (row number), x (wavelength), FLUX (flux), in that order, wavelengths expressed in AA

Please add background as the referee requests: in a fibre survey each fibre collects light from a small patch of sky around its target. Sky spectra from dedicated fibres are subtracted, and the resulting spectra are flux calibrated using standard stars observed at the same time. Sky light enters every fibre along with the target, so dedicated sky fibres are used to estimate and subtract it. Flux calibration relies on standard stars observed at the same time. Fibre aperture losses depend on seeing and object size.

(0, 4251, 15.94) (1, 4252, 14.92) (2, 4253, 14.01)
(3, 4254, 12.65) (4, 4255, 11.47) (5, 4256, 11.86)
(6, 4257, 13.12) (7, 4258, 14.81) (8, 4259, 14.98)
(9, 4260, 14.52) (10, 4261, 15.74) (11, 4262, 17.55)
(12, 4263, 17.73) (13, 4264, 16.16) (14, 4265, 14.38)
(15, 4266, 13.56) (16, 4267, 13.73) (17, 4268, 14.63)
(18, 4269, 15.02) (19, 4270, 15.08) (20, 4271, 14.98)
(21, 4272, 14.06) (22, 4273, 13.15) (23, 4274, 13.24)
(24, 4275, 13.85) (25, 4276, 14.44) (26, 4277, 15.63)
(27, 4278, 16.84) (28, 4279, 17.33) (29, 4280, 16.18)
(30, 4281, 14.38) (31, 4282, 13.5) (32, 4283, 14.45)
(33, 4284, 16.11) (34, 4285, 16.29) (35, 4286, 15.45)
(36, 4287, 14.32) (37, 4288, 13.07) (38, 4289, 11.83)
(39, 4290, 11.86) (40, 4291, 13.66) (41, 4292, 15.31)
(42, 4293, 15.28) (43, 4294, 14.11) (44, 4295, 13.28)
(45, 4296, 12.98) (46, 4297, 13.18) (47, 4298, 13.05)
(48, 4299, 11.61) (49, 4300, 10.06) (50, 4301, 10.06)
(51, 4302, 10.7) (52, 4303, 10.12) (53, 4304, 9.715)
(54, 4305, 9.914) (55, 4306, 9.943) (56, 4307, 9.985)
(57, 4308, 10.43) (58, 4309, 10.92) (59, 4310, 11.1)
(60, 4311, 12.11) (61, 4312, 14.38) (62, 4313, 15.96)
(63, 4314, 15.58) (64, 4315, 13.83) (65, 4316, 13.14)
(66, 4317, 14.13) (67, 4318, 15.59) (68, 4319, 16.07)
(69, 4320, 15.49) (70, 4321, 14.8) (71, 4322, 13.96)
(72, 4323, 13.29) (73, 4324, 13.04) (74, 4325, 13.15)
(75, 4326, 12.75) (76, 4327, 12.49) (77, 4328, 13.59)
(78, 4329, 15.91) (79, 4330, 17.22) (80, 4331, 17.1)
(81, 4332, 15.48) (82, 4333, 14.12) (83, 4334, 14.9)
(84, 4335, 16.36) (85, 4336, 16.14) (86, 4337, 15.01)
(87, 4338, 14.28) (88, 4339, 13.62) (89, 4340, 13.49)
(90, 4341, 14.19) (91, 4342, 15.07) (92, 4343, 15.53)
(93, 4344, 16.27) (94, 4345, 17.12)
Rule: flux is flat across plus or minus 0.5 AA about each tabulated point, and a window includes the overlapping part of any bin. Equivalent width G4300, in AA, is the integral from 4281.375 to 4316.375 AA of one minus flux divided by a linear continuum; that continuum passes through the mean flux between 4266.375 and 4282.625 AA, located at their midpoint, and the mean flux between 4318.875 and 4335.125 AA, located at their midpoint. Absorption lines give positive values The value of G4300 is 4.5 AA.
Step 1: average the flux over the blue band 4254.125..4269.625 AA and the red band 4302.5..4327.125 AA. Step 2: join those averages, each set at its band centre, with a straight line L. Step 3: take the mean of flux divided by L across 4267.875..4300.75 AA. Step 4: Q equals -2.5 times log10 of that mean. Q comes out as -0.02 mag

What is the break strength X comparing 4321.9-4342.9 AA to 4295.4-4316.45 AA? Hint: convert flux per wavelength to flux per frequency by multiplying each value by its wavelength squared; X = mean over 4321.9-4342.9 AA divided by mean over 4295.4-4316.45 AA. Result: 1.2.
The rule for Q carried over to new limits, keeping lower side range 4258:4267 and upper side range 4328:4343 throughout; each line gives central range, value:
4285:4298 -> 0.12 mag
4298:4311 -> 0.40 mag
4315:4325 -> 0.07 mag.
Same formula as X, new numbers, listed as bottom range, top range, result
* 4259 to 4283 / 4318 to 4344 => 1.01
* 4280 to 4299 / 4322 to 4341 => 1.06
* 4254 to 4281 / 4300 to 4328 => 0.88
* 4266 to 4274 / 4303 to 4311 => 0.74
